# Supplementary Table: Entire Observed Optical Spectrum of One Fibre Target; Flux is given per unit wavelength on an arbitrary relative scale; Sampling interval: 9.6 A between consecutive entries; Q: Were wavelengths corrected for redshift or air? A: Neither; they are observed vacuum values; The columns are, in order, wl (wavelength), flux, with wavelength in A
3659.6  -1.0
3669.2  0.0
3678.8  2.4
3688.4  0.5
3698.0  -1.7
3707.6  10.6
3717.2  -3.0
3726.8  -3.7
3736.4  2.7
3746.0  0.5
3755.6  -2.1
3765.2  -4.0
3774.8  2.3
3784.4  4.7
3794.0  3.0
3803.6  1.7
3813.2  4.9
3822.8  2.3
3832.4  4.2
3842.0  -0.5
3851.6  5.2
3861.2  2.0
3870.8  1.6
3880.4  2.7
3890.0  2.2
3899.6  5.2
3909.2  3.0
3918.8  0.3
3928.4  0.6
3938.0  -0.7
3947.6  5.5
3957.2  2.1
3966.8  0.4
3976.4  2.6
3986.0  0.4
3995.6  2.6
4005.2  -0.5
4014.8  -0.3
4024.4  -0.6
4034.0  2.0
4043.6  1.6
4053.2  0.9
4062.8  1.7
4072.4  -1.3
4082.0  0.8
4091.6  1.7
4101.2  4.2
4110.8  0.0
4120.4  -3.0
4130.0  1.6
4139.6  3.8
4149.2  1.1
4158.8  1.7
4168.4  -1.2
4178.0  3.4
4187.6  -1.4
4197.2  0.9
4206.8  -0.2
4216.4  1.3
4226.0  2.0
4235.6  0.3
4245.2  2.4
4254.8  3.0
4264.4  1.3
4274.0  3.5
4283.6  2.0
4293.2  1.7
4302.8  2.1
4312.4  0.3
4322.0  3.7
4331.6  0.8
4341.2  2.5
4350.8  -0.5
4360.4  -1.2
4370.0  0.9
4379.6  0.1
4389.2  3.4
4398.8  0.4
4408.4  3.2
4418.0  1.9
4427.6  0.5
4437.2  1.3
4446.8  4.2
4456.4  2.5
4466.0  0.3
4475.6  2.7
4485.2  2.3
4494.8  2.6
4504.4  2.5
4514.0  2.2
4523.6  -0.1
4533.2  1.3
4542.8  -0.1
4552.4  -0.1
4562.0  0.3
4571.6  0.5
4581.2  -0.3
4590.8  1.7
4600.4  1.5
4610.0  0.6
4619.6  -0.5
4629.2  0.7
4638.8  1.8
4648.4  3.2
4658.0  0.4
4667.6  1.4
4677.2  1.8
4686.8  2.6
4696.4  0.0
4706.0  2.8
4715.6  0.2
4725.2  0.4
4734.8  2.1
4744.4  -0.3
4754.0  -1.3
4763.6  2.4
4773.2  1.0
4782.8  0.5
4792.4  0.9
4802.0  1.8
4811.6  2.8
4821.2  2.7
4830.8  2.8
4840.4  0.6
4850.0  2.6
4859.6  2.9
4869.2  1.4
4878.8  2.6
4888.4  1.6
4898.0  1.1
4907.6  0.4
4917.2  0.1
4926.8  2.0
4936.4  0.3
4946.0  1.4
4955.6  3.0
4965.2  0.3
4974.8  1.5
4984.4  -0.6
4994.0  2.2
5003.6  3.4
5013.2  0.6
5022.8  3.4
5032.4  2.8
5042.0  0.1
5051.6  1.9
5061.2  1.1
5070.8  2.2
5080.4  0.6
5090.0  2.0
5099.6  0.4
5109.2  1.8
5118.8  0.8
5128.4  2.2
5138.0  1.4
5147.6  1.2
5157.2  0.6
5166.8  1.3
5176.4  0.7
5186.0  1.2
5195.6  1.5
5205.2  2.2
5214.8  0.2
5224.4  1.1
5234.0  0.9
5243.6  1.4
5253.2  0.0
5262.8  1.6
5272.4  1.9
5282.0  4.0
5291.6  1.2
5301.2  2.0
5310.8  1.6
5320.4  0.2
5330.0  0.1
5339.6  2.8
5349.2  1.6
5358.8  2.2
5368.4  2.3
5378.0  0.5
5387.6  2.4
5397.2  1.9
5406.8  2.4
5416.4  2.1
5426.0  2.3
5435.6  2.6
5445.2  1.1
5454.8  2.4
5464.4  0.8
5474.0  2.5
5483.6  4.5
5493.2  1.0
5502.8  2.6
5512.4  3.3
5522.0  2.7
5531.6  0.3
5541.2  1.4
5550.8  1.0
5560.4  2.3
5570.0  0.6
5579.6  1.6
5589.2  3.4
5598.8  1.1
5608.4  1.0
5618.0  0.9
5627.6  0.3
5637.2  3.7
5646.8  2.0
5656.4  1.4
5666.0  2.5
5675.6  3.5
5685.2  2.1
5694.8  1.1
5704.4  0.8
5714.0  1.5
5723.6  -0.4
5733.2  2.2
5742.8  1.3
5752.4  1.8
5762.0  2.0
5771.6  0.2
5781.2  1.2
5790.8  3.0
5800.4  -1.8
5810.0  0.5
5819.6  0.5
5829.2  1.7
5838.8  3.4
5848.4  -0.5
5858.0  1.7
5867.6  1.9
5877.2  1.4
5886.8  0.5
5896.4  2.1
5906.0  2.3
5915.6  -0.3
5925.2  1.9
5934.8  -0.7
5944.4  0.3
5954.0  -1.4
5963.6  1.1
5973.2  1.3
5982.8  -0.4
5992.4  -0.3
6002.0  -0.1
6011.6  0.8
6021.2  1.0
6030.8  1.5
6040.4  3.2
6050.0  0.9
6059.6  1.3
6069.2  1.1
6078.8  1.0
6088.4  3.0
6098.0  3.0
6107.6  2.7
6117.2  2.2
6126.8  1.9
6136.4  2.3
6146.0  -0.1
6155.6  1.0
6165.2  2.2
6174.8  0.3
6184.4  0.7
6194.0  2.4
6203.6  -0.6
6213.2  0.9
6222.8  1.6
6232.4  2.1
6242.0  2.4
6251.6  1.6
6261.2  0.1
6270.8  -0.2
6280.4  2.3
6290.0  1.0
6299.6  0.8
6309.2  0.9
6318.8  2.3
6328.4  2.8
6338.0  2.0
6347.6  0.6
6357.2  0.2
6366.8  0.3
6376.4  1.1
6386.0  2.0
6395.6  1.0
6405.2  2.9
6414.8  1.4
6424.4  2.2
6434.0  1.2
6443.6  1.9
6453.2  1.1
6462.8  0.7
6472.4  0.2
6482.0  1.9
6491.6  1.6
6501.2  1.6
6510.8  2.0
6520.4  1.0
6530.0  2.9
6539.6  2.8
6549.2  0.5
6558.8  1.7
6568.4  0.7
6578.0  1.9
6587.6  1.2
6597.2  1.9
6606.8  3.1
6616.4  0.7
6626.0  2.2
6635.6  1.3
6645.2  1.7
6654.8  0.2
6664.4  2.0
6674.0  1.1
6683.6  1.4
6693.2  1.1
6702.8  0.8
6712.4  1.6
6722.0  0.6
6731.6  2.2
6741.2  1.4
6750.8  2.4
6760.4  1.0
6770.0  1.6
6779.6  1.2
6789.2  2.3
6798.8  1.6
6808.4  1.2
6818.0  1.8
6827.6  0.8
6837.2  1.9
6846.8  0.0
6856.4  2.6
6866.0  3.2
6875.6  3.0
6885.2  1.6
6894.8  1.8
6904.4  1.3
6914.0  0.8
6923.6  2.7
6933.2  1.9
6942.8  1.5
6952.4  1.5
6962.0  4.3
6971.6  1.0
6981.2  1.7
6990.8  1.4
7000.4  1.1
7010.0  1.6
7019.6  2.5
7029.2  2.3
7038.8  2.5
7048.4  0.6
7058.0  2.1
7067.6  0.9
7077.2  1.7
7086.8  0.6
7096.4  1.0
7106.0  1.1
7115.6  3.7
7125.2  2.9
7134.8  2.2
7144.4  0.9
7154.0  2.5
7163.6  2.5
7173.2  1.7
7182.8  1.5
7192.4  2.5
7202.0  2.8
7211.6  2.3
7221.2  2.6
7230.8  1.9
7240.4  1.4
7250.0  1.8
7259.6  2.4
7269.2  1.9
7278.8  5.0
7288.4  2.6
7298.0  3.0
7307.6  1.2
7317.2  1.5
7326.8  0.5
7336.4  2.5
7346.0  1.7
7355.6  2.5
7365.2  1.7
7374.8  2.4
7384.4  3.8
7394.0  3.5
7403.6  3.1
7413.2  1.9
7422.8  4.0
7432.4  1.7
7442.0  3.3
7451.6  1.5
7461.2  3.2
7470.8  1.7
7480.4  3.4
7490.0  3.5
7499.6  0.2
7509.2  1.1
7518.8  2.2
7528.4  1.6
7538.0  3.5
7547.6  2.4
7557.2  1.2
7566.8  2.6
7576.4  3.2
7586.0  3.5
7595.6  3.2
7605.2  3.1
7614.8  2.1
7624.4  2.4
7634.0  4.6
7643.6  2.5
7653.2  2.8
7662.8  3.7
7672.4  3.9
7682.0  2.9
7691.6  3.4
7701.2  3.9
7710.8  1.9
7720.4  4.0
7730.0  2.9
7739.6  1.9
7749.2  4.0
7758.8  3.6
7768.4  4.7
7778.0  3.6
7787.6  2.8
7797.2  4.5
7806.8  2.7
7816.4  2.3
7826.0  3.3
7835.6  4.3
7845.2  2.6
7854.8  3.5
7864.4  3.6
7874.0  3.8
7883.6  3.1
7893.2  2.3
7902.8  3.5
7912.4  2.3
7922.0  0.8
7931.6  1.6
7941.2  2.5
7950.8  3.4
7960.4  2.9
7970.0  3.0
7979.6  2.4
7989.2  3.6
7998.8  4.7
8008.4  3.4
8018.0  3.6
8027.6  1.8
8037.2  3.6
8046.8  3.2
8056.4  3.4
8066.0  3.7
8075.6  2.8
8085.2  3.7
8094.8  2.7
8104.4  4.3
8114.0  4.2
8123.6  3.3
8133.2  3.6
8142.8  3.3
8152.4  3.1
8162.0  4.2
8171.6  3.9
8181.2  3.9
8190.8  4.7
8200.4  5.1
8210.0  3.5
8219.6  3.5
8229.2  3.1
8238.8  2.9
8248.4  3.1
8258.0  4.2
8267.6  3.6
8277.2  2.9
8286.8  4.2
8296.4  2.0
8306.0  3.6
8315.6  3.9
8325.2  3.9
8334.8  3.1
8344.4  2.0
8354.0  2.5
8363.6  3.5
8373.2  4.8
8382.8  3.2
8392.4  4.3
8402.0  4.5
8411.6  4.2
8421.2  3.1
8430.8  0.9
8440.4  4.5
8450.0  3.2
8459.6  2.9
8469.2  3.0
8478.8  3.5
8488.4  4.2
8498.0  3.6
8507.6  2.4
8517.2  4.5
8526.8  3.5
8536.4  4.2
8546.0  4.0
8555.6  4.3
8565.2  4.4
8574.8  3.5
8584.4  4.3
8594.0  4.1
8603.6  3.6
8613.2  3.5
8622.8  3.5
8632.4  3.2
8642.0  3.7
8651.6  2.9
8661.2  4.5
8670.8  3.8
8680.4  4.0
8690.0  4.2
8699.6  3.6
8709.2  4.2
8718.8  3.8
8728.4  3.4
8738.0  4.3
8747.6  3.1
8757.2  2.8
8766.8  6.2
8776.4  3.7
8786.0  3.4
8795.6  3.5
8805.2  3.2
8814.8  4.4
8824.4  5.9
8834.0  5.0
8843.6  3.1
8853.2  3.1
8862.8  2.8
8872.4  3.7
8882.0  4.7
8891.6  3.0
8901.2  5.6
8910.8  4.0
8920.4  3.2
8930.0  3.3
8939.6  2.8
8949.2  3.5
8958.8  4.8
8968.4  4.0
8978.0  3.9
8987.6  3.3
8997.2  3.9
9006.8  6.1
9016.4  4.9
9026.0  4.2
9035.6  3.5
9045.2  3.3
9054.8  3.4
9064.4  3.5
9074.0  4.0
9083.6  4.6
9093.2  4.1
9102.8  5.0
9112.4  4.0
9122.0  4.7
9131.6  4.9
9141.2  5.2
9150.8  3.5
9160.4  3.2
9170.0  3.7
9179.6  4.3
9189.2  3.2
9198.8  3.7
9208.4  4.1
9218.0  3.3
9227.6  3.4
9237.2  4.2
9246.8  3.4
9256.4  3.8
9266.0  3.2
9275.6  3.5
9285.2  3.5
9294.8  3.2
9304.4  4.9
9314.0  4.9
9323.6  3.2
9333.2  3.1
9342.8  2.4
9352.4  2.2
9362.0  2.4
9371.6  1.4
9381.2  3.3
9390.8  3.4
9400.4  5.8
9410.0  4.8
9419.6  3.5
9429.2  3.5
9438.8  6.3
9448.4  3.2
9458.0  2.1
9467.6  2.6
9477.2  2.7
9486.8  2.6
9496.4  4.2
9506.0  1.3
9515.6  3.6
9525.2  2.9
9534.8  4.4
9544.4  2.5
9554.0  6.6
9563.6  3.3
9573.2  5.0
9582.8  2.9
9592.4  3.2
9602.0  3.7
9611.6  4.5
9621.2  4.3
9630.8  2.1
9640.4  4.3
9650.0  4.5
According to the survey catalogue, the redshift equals 0.843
